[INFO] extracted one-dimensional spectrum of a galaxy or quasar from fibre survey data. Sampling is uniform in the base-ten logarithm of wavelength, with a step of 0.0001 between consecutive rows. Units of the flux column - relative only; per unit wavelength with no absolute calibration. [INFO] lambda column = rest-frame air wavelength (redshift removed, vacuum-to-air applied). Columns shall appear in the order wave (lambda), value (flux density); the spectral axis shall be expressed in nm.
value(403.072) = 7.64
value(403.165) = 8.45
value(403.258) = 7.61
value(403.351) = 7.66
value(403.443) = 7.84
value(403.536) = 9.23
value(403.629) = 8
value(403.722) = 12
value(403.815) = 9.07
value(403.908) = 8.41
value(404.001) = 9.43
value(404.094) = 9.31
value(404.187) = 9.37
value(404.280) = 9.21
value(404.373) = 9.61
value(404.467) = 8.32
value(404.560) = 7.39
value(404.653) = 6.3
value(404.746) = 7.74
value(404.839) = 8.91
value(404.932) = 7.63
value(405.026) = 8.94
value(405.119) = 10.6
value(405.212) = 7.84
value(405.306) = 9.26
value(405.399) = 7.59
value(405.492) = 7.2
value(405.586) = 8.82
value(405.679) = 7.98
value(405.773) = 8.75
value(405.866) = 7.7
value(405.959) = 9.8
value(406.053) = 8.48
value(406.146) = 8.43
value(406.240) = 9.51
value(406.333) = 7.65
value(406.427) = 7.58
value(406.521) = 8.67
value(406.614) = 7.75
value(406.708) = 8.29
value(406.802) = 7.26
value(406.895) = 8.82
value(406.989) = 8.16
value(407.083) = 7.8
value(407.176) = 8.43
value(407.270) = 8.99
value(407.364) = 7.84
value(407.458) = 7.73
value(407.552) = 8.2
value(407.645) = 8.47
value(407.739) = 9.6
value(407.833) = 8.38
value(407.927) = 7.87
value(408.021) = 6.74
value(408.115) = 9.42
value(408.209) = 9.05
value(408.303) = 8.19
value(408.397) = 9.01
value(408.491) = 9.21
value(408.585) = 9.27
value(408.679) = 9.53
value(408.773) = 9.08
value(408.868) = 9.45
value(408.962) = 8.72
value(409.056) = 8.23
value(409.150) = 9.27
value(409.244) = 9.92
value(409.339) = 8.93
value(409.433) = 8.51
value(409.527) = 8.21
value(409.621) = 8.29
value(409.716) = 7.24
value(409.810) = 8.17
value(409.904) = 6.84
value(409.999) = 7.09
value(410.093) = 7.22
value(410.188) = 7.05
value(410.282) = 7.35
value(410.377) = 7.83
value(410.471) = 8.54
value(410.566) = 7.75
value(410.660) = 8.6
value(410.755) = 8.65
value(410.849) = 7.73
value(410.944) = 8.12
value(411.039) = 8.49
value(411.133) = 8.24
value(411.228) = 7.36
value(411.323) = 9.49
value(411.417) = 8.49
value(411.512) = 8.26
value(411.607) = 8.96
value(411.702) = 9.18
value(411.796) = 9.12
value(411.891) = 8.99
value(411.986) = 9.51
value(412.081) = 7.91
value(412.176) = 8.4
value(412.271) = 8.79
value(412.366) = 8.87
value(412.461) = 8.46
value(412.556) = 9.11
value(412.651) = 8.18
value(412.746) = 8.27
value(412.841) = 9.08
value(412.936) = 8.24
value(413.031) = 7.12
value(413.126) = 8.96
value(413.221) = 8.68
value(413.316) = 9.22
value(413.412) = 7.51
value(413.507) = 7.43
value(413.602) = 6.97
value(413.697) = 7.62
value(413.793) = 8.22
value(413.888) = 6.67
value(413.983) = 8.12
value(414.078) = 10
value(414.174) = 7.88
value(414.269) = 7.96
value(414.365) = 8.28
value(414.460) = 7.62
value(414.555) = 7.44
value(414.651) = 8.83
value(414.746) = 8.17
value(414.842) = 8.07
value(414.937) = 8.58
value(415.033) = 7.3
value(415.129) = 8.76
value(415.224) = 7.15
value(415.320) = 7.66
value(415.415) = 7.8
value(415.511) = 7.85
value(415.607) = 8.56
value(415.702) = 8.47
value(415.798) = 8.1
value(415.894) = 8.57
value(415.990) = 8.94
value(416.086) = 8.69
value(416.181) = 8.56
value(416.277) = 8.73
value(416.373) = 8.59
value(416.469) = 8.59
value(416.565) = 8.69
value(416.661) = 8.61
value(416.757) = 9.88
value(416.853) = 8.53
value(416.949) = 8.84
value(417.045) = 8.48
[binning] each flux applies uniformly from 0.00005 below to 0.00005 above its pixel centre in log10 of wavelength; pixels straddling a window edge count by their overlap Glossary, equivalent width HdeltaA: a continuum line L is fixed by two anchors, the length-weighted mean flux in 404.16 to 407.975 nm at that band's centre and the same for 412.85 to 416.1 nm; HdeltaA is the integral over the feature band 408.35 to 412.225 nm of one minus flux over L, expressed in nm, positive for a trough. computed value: -0.10 nm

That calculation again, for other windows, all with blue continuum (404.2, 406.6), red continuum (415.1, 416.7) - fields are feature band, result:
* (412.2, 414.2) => 0.03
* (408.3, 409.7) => -0.09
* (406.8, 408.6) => -0.01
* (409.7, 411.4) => 0.10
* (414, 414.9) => 0.01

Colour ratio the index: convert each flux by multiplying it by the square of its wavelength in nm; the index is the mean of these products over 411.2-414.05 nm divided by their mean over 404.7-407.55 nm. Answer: 1.04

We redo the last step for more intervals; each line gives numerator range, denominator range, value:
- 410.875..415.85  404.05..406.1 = 1.02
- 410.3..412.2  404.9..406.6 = 1.03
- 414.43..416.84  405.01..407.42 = 1.04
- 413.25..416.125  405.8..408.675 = 0.99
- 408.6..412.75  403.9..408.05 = 1.03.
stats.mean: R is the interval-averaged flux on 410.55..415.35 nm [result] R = 8.29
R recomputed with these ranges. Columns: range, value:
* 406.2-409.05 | 8.48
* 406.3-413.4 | 8.4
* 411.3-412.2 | 8.83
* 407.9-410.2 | 8.44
